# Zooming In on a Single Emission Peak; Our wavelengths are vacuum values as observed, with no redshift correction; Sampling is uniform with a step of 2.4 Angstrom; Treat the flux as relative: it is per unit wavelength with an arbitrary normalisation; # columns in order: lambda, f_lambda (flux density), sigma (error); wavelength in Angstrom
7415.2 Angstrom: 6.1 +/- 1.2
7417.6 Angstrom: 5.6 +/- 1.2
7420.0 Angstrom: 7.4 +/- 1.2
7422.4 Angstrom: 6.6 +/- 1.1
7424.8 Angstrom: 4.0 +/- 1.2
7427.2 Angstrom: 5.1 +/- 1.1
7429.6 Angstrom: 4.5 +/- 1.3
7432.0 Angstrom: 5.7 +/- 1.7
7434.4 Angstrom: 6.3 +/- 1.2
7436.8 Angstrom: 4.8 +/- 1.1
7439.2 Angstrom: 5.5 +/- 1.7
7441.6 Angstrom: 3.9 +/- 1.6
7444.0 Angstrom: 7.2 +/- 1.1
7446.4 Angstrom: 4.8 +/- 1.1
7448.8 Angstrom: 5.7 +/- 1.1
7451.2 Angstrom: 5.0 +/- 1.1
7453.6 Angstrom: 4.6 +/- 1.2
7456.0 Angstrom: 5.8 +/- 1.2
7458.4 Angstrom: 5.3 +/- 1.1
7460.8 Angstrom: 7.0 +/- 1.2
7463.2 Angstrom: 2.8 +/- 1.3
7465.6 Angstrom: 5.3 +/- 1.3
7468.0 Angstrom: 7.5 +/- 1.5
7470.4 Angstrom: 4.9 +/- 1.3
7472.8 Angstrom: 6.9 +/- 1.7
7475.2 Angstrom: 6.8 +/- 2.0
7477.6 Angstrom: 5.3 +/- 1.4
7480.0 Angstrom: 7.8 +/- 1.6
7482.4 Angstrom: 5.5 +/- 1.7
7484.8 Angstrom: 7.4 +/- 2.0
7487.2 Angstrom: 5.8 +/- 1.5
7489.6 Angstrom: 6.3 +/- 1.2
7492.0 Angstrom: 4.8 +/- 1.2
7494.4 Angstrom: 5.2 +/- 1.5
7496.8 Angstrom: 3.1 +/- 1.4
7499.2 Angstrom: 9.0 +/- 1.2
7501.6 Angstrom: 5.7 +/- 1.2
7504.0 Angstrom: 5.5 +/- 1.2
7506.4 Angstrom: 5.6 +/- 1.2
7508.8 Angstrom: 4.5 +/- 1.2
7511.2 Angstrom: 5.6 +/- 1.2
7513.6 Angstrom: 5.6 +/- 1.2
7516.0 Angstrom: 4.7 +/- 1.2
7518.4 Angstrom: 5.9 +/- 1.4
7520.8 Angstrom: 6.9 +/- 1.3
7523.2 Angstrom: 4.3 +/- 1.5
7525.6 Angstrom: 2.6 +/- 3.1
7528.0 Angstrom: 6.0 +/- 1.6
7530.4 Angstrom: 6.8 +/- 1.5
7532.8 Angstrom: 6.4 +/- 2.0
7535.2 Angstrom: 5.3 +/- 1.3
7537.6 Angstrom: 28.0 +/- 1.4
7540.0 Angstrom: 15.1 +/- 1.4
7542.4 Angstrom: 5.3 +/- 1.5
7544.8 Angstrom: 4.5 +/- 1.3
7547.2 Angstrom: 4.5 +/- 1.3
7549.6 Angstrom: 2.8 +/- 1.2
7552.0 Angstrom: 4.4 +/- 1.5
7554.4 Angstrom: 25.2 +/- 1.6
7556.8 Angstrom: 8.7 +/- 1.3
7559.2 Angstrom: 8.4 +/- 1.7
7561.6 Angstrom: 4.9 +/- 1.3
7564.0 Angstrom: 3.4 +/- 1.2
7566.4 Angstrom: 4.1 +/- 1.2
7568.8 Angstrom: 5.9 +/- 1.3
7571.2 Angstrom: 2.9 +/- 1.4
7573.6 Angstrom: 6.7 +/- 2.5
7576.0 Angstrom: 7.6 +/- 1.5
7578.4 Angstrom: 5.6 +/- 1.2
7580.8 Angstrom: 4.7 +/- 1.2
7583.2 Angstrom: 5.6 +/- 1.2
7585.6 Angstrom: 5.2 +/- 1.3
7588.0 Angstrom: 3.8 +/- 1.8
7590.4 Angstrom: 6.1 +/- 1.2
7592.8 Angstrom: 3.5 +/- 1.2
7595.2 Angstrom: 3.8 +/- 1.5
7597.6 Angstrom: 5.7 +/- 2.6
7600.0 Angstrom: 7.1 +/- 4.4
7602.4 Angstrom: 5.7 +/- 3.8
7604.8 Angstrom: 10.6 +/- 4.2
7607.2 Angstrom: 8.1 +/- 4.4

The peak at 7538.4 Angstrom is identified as [S II] 6716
